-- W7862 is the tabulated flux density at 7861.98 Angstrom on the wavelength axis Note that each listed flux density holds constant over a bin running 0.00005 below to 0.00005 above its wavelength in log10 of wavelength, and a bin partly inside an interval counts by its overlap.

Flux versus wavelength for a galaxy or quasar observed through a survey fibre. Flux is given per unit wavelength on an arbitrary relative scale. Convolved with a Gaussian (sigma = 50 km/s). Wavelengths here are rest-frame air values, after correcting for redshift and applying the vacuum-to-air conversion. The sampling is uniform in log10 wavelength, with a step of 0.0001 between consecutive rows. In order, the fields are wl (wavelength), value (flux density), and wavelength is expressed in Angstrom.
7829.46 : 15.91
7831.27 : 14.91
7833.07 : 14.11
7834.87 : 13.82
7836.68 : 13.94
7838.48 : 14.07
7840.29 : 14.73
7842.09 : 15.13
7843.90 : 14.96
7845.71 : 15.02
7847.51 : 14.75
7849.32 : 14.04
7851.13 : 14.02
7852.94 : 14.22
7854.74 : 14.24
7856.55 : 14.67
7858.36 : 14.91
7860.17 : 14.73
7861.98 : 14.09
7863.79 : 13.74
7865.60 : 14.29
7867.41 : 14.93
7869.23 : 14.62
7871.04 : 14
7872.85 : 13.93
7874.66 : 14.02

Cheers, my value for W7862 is 14.09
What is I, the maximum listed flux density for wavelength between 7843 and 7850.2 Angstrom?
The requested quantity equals 15.02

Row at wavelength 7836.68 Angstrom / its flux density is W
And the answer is 13.94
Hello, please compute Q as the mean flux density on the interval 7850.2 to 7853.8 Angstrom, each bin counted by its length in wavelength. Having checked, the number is 14.1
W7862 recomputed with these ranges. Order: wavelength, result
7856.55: 14.67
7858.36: 14.91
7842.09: 15.13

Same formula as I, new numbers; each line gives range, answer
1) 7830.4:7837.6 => 14.91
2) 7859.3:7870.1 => 14.93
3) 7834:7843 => 15.13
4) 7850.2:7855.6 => 14.24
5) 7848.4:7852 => 14.04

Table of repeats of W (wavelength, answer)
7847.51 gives 14.75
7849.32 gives 14.04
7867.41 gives 14.93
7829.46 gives 15.91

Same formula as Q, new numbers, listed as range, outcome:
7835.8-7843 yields 14.5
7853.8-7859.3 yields 14.6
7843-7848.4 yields 14.9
